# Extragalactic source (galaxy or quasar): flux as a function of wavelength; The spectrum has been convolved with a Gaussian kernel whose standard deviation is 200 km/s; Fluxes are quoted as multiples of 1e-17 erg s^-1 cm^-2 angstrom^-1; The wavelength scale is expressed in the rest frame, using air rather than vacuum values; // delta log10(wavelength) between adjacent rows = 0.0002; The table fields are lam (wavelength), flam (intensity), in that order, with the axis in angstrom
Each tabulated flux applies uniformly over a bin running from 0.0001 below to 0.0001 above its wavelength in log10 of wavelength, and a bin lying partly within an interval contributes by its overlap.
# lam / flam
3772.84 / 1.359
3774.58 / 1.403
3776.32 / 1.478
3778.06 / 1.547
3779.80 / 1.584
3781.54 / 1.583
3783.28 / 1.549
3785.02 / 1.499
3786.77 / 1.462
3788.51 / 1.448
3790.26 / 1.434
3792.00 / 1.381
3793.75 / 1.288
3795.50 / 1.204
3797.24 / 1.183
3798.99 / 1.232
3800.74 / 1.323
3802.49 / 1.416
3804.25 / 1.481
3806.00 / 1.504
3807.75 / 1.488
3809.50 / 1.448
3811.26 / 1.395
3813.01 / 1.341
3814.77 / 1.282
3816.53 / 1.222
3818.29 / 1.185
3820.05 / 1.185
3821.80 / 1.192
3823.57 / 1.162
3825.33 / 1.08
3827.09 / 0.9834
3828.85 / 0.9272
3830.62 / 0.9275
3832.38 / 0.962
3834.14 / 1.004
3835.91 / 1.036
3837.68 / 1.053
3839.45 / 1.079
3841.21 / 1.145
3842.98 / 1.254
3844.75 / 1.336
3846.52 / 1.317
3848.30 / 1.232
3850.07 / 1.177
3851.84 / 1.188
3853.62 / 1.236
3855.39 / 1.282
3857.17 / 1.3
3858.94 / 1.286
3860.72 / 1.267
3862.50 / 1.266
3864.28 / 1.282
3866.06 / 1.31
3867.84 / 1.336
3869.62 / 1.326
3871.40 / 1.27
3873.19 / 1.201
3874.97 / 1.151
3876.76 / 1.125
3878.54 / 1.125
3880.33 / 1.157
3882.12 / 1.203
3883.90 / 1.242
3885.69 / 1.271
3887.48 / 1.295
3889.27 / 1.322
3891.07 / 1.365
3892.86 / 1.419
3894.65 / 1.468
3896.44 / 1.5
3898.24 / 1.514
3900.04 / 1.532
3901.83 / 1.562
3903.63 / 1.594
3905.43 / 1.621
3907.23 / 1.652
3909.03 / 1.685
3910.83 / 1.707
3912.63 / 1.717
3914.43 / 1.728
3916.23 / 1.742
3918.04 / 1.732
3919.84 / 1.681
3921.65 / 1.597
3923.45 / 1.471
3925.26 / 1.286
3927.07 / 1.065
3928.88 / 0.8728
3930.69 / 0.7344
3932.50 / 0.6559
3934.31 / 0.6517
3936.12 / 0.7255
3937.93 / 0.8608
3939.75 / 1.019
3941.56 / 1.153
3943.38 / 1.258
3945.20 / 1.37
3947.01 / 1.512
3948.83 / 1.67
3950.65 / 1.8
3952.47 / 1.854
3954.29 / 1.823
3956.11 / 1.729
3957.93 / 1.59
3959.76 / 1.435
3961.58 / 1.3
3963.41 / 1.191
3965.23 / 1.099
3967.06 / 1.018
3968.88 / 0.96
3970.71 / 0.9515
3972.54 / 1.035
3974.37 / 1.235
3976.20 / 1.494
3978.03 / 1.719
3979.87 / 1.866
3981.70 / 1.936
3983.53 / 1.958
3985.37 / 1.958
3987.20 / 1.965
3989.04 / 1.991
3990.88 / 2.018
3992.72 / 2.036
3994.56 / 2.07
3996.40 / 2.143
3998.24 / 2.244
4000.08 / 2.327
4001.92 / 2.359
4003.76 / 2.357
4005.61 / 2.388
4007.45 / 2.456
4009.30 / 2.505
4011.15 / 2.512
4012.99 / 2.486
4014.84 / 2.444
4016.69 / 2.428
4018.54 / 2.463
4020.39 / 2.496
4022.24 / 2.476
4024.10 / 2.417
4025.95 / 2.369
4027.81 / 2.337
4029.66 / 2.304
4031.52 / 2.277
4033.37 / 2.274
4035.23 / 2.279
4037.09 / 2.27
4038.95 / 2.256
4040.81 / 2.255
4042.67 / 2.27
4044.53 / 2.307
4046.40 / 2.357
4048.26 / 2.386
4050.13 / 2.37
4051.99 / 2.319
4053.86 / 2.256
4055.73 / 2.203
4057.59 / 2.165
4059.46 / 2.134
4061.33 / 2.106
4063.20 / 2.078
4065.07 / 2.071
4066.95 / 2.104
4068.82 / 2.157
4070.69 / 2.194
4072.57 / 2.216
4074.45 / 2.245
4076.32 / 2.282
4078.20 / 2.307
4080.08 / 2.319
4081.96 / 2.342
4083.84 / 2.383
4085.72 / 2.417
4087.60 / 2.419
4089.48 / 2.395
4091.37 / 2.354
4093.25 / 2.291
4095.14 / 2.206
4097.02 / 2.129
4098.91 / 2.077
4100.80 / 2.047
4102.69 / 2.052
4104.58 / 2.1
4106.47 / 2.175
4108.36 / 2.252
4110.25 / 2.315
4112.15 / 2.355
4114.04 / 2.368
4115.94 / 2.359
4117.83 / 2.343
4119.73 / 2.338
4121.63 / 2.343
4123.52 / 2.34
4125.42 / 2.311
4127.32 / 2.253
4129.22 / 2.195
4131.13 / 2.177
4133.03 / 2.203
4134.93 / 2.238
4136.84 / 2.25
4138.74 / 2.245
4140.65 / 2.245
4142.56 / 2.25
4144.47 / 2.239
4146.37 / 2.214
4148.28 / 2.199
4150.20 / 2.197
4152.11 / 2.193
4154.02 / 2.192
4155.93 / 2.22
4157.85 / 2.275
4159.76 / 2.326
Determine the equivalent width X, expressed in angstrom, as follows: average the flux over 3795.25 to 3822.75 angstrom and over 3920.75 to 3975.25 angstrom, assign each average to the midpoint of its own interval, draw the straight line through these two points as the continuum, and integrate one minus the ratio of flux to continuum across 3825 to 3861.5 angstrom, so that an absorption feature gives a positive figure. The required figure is 4.2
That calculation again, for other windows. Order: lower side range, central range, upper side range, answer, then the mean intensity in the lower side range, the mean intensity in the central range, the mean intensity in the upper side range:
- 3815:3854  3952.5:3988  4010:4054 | 8.7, 1.13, 1.5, 2.36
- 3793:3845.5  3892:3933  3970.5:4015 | 4.4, 1.21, 1.47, 2.03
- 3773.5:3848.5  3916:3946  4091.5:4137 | 9.1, 1.28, 1.15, 2.24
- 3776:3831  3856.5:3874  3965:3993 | 1.6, 1.33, 1.28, 1.58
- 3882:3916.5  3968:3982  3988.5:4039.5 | 4.6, 1.51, 1.38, 2.32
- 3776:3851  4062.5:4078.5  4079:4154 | -0.5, 1.28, 2.18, 2.26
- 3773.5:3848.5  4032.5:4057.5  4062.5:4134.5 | -2.6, 1.28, 2.29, 2.25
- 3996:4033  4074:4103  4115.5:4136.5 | 0.6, 2.39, 2.27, 2.28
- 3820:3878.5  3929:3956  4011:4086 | 7.7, 1.18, 1.23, 2.3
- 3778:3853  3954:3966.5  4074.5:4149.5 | 2.4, 1.27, 1.42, 2.26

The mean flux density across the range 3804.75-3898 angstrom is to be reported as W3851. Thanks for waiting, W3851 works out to 1.24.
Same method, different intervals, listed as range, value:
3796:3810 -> 1.38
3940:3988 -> 1.49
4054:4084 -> 2.2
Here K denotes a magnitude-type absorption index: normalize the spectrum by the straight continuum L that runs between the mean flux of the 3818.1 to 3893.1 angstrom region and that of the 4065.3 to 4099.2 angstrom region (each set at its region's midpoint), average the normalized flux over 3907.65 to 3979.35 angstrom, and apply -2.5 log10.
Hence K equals 0.19 mag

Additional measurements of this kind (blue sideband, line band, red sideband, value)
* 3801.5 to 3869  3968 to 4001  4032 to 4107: 0.06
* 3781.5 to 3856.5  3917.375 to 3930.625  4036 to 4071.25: 0.25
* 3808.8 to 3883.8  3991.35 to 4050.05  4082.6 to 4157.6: -0.24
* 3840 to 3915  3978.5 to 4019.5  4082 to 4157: -0.22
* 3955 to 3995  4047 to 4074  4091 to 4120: -0.10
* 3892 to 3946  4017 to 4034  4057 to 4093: -0.21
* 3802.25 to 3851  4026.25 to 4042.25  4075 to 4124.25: -0.13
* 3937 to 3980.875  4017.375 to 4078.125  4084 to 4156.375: -0.22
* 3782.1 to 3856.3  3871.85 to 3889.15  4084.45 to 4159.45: 0.20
